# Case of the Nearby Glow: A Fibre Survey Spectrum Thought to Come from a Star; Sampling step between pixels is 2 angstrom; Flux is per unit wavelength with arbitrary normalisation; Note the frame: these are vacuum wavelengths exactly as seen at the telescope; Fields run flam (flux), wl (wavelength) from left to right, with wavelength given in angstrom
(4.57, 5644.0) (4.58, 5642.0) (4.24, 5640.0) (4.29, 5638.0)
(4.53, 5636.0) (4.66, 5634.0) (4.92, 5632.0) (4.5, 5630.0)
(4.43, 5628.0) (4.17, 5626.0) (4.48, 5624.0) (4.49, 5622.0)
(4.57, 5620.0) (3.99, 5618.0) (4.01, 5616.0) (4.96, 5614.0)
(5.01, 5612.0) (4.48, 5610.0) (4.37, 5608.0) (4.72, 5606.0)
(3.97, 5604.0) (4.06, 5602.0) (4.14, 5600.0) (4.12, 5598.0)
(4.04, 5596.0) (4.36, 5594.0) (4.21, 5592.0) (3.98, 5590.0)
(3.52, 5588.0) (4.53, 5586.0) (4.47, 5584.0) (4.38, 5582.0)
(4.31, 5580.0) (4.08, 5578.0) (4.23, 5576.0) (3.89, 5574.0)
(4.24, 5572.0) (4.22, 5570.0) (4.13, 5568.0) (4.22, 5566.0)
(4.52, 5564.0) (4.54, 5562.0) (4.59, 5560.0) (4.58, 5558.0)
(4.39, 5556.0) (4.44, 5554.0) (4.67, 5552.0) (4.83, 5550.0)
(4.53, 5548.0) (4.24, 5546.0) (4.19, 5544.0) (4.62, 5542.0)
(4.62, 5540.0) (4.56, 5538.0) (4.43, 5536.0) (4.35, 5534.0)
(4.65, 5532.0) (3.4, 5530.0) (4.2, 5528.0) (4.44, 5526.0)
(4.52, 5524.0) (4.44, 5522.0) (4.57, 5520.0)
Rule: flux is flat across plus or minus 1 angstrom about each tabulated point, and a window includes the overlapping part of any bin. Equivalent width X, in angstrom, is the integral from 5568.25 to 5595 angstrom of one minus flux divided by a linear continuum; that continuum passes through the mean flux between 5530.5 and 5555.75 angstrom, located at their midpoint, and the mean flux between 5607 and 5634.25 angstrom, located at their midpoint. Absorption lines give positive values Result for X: 1.8 angstrom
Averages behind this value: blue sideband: 4.49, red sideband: 4.5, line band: 4.18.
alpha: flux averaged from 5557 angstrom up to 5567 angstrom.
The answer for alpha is 4.49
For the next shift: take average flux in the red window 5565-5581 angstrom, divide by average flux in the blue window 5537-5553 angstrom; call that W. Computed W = 0.92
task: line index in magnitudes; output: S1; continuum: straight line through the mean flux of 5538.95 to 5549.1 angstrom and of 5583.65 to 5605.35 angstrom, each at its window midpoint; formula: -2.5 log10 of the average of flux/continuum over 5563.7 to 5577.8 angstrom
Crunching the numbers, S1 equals 0.024 mag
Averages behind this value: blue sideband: 4.44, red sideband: 4.13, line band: 4.18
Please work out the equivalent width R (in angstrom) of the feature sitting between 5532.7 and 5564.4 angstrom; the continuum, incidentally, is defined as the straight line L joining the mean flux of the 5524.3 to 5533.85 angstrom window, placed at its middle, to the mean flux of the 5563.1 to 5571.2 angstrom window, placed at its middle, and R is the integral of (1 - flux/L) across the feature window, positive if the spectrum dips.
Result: -2.0 angstrom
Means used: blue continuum 4.21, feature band 4.51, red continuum 4.27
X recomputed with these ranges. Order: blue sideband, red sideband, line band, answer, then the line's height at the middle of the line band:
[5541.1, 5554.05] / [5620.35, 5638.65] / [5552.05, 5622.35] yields 3.0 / 4.5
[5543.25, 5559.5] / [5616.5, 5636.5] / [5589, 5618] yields 1.1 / 4.47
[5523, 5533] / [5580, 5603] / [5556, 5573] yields -0.7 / 4.2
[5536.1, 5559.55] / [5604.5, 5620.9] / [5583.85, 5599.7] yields 1.3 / 4.5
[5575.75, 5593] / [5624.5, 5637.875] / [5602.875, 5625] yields -0.3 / 4.4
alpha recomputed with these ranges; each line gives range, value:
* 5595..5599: 4.08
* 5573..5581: 4.13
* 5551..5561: 4.53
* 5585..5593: 4.06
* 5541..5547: 4.35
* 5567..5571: 4.17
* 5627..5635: 4.63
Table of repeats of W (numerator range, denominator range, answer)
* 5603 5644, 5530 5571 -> 1.01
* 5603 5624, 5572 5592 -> 1.07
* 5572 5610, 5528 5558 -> 0.95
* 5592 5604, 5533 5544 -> 0.92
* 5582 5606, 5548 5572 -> 0.93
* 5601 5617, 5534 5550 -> 0.99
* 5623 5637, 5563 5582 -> 1.07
